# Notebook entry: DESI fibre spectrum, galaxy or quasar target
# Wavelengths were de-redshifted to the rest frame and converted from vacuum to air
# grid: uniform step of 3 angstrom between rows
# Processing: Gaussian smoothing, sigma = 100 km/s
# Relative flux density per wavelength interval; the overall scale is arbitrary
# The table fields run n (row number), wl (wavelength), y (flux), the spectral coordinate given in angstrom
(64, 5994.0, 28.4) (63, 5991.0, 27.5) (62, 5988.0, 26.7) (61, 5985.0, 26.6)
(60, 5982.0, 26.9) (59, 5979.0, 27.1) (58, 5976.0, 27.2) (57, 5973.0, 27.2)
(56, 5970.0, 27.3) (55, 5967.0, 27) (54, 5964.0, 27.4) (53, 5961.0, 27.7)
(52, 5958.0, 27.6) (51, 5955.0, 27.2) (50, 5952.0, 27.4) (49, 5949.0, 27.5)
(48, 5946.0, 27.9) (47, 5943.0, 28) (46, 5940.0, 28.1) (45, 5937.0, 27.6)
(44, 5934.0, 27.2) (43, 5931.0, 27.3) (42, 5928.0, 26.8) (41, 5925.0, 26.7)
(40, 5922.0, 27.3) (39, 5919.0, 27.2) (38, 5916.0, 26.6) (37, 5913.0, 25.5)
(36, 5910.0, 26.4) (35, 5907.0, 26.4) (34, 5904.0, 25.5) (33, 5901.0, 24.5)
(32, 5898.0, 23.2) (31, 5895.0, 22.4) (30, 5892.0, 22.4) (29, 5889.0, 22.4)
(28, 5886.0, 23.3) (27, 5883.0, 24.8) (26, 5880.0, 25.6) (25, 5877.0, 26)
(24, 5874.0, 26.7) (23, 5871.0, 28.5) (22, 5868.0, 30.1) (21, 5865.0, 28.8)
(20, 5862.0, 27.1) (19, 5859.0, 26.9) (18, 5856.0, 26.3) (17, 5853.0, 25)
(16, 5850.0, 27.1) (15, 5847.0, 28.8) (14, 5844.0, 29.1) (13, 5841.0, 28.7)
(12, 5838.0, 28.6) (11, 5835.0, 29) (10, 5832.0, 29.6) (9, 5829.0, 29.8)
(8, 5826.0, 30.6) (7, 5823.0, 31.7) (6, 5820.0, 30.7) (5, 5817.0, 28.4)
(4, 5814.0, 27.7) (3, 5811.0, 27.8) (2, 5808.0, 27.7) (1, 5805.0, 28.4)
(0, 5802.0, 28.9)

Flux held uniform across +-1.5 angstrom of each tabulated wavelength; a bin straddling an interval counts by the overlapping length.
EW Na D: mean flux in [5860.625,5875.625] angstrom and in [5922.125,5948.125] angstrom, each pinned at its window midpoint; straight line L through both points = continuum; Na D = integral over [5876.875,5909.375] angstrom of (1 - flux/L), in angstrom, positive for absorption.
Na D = 4.3 angstrom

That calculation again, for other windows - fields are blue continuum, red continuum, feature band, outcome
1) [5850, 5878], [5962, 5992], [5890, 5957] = 2.2 angstrom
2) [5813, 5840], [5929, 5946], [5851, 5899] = 5.2 angstrom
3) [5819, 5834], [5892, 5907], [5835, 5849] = 0.1 angstrom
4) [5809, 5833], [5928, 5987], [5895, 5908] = 1.7 angstrom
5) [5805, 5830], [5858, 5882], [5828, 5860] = 0.3 angstrom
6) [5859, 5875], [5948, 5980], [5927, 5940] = 0.1 angstrom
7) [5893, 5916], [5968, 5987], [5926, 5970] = -2.2 angstrom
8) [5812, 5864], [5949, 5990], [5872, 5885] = 1.1 angstrom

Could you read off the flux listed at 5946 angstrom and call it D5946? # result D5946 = 27.9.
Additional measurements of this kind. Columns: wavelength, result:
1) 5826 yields 30.6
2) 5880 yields 25.6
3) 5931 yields 27.3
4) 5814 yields 27.7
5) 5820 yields 30.7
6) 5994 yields 28.4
